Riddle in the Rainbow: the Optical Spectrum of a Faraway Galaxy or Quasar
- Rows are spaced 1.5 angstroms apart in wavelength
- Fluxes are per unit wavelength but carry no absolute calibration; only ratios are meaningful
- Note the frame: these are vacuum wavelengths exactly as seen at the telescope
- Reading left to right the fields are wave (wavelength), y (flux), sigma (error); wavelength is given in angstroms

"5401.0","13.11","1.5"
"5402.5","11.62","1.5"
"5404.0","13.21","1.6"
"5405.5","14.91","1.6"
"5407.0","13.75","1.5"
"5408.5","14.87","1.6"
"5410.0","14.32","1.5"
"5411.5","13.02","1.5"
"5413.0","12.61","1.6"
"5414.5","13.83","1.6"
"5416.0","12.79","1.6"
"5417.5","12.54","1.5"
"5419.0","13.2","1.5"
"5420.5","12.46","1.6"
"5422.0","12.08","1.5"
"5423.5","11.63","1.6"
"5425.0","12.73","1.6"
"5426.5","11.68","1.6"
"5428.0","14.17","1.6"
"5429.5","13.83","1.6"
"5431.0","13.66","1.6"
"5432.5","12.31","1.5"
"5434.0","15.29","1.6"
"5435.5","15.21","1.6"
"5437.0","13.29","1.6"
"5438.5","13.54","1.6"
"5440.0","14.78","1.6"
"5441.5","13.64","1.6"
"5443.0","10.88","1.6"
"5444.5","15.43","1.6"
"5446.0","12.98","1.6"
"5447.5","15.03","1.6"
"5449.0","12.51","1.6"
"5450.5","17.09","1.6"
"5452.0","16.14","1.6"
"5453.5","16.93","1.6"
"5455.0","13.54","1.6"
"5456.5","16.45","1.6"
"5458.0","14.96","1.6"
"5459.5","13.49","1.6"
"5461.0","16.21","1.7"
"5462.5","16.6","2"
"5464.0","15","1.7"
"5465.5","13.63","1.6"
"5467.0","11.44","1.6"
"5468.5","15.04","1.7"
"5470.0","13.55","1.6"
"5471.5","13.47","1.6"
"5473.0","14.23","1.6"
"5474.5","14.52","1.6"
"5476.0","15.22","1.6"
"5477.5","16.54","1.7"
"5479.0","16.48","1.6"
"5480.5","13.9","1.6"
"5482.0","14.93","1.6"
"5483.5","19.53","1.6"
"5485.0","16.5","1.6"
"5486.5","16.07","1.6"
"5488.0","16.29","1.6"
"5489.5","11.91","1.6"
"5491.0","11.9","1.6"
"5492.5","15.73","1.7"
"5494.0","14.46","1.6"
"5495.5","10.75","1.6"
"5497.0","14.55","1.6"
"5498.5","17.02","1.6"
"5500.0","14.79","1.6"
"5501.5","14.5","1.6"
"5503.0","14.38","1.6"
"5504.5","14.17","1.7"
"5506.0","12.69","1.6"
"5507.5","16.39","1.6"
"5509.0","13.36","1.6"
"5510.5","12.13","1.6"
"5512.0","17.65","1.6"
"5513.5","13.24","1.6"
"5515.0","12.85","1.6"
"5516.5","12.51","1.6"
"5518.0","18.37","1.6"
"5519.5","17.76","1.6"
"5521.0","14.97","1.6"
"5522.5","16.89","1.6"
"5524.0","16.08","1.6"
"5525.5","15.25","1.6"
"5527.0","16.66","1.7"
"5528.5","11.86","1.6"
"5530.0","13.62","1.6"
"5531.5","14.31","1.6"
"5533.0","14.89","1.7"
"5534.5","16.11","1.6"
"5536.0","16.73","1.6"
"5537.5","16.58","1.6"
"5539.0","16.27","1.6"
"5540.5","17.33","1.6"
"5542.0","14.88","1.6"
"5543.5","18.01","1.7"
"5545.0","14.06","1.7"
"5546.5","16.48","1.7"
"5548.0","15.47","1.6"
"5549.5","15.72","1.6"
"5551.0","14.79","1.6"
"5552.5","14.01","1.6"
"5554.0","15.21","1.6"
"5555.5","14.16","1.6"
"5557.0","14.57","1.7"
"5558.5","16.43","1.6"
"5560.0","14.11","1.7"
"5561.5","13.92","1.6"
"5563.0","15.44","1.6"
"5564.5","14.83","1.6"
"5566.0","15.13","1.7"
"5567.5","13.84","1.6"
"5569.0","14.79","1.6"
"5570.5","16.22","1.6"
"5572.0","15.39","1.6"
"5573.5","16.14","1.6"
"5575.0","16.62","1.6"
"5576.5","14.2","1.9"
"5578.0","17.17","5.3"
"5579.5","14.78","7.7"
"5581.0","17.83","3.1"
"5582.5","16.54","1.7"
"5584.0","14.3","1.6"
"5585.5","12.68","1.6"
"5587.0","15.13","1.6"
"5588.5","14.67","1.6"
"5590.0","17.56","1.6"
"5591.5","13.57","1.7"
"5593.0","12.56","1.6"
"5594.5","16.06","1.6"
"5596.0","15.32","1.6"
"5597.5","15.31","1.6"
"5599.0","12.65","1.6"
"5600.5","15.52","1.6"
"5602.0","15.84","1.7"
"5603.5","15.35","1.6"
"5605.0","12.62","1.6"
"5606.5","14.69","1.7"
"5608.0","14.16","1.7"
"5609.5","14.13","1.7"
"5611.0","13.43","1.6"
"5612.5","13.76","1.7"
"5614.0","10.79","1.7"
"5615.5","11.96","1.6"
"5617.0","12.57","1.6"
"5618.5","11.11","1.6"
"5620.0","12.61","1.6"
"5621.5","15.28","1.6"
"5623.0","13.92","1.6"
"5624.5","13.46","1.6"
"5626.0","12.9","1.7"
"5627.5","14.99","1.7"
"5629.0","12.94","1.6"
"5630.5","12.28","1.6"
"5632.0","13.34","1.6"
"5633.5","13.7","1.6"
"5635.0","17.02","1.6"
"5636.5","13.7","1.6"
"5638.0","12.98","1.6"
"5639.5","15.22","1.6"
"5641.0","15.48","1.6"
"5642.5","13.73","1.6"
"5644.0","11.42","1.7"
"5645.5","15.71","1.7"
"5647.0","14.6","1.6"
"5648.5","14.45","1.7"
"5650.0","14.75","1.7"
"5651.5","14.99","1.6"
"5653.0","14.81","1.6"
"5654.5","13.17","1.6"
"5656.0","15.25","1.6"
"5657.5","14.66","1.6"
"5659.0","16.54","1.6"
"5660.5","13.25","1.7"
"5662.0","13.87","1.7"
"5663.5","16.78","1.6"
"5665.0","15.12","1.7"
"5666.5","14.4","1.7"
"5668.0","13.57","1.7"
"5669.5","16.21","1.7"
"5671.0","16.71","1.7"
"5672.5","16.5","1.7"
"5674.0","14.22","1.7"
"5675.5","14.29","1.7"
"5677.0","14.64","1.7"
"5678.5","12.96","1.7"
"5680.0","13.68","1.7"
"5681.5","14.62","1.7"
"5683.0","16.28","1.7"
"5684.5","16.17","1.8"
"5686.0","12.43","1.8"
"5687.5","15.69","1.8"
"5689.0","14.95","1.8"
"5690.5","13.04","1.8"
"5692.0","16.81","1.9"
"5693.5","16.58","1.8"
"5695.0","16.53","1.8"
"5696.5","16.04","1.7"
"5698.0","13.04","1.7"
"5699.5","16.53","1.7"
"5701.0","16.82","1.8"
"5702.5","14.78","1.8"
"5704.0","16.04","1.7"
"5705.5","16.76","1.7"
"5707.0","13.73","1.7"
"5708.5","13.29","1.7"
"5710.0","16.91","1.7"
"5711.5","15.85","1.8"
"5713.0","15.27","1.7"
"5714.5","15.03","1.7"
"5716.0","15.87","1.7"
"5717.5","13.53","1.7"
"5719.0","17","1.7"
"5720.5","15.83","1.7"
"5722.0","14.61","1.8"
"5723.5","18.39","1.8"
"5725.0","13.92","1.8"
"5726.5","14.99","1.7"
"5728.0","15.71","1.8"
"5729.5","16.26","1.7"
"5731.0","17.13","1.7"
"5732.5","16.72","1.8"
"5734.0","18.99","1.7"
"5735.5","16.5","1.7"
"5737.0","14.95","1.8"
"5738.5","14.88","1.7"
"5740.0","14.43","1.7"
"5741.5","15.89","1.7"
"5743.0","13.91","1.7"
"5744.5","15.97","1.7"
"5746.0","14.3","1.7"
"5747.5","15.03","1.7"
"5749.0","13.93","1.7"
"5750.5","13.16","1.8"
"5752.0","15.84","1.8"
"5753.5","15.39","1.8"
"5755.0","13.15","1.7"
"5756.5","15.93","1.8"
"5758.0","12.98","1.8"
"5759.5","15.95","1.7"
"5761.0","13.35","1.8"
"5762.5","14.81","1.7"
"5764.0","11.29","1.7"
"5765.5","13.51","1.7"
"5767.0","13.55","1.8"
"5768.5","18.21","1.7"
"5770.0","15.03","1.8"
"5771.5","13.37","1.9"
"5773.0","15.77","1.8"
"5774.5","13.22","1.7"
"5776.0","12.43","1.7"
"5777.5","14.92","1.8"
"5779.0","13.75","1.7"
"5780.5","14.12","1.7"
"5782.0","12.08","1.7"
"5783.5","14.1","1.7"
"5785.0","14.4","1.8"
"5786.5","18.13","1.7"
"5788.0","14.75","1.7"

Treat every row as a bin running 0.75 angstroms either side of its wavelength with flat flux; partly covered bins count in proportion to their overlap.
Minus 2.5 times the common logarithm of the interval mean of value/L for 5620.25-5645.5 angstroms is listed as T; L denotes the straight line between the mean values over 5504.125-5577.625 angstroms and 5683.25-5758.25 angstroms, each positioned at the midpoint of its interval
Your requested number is 0.10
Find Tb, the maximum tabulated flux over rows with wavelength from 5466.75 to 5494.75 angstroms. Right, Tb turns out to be 19.53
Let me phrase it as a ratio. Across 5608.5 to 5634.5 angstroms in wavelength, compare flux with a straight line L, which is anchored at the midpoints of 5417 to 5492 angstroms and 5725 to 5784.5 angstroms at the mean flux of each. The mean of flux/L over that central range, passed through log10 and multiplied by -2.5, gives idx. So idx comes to 0.11 mag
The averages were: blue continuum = 14.3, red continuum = 14.7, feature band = 13.2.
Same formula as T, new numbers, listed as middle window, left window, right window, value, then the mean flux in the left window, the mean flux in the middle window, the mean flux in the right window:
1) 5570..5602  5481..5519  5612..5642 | -0.102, 14.7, 15.3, 13.5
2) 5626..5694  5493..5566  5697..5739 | 0.064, 15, 14.6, 15.7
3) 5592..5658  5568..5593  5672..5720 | 0.098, 15.4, 14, 15.2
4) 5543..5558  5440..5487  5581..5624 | -0.059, 14.9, 15.2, 14.1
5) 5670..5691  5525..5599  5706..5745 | 0.053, 15.2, 14.8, 15.6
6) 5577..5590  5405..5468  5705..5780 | -0.076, 13.9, 15.5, 15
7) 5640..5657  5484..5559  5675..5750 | 0.061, 15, 14.4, 15.3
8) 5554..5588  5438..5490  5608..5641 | -0.093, 14.8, 15.2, 13.5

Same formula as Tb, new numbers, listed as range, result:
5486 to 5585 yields 18.37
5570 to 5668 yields 17.83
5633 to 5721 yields 17.02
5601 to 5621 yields 15.84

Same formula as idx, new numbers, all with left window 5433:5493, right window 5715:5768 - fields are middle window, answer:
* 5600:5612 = 0.04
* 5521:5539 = -0.04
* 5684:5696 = -0.02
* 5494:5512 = 0.04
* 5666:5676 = -0.01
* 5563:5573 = -0.02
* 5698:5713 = -0.03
